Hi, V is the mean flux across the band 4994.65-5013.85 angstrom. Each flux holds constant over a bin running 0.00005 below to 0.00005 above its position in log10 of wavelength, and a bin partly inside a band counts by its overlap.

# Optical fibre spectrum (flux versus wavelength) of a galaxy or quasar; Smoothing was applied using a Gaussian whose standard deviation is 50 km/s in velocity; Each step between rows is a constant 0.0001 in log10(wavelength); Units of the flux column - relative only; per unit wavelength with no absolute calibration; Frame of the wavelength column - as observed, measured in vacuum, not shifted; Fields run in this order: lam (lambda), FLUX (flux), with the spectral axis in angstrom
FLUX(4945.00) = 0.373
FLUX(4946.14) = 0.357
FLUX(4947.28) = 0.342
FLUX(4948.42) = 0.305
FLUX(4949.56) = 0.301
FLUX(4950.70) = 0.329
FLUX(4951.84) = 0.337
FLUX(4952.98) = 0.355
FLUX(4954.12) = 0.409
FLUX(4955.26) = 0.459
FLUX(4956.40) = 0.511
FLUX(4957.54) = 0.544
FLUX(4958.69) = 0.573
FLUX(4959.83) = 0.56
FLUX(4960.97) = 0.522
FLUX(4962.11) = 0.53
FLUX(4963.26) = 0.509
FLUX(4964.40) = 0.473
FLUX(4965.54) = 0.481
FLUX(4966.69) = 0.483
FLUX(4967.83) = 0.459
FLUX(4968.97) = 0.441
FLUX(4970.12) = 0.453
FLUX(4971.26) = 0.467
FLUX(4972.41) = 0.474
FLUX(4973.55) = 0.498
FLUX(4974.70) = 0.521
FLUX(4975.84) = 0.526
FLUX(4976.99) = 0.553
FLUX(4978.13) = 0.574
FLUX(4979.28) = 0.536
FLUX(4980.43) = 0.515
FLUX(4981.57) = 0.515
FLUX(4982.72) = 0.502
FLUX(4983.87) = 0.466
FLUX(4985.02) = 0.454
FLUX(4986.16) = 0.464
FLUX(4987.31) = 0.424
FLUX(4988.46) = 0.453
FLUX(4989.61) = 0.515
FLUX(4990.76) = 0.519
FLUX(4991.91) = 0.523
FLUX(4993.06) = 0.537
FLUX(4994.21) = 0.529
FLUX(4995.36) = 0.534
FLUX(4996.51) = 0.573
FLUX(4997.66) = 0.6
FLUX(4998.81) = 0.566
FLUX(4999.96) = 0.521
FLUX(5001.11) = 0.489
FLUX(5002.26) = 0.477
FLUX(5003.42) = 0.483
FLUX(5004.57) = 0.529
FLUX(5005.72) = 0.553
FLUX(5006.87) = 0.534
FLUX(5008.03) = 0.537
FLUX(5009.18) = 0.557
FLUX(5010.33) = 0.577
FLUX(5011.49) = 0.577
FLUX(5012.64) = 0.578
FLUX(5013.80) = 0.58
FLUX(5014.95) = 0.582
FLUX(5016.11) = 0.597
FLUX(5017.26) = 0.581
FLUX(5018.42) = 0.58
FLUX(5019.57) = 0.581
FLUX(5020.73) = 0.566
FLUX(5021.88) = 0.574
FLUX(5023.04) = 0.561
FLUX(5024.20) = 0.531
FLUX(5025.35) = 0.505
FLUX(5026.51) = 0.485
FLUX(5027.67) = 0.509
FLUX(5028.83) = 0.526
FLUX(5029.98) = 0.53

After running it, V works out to 0.544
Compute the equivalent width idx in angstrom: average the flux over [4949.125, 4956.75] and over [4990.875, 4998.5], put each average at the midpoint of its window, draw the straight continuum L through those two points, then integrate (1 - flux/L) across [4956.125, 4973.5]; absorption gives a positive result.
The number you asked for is -2.8 angstrom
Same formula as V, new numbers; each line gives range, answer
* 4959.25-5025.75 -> 0.524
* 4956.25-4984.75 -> 0.507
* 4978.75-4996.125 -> 0.5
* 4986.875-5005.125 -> 0.518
